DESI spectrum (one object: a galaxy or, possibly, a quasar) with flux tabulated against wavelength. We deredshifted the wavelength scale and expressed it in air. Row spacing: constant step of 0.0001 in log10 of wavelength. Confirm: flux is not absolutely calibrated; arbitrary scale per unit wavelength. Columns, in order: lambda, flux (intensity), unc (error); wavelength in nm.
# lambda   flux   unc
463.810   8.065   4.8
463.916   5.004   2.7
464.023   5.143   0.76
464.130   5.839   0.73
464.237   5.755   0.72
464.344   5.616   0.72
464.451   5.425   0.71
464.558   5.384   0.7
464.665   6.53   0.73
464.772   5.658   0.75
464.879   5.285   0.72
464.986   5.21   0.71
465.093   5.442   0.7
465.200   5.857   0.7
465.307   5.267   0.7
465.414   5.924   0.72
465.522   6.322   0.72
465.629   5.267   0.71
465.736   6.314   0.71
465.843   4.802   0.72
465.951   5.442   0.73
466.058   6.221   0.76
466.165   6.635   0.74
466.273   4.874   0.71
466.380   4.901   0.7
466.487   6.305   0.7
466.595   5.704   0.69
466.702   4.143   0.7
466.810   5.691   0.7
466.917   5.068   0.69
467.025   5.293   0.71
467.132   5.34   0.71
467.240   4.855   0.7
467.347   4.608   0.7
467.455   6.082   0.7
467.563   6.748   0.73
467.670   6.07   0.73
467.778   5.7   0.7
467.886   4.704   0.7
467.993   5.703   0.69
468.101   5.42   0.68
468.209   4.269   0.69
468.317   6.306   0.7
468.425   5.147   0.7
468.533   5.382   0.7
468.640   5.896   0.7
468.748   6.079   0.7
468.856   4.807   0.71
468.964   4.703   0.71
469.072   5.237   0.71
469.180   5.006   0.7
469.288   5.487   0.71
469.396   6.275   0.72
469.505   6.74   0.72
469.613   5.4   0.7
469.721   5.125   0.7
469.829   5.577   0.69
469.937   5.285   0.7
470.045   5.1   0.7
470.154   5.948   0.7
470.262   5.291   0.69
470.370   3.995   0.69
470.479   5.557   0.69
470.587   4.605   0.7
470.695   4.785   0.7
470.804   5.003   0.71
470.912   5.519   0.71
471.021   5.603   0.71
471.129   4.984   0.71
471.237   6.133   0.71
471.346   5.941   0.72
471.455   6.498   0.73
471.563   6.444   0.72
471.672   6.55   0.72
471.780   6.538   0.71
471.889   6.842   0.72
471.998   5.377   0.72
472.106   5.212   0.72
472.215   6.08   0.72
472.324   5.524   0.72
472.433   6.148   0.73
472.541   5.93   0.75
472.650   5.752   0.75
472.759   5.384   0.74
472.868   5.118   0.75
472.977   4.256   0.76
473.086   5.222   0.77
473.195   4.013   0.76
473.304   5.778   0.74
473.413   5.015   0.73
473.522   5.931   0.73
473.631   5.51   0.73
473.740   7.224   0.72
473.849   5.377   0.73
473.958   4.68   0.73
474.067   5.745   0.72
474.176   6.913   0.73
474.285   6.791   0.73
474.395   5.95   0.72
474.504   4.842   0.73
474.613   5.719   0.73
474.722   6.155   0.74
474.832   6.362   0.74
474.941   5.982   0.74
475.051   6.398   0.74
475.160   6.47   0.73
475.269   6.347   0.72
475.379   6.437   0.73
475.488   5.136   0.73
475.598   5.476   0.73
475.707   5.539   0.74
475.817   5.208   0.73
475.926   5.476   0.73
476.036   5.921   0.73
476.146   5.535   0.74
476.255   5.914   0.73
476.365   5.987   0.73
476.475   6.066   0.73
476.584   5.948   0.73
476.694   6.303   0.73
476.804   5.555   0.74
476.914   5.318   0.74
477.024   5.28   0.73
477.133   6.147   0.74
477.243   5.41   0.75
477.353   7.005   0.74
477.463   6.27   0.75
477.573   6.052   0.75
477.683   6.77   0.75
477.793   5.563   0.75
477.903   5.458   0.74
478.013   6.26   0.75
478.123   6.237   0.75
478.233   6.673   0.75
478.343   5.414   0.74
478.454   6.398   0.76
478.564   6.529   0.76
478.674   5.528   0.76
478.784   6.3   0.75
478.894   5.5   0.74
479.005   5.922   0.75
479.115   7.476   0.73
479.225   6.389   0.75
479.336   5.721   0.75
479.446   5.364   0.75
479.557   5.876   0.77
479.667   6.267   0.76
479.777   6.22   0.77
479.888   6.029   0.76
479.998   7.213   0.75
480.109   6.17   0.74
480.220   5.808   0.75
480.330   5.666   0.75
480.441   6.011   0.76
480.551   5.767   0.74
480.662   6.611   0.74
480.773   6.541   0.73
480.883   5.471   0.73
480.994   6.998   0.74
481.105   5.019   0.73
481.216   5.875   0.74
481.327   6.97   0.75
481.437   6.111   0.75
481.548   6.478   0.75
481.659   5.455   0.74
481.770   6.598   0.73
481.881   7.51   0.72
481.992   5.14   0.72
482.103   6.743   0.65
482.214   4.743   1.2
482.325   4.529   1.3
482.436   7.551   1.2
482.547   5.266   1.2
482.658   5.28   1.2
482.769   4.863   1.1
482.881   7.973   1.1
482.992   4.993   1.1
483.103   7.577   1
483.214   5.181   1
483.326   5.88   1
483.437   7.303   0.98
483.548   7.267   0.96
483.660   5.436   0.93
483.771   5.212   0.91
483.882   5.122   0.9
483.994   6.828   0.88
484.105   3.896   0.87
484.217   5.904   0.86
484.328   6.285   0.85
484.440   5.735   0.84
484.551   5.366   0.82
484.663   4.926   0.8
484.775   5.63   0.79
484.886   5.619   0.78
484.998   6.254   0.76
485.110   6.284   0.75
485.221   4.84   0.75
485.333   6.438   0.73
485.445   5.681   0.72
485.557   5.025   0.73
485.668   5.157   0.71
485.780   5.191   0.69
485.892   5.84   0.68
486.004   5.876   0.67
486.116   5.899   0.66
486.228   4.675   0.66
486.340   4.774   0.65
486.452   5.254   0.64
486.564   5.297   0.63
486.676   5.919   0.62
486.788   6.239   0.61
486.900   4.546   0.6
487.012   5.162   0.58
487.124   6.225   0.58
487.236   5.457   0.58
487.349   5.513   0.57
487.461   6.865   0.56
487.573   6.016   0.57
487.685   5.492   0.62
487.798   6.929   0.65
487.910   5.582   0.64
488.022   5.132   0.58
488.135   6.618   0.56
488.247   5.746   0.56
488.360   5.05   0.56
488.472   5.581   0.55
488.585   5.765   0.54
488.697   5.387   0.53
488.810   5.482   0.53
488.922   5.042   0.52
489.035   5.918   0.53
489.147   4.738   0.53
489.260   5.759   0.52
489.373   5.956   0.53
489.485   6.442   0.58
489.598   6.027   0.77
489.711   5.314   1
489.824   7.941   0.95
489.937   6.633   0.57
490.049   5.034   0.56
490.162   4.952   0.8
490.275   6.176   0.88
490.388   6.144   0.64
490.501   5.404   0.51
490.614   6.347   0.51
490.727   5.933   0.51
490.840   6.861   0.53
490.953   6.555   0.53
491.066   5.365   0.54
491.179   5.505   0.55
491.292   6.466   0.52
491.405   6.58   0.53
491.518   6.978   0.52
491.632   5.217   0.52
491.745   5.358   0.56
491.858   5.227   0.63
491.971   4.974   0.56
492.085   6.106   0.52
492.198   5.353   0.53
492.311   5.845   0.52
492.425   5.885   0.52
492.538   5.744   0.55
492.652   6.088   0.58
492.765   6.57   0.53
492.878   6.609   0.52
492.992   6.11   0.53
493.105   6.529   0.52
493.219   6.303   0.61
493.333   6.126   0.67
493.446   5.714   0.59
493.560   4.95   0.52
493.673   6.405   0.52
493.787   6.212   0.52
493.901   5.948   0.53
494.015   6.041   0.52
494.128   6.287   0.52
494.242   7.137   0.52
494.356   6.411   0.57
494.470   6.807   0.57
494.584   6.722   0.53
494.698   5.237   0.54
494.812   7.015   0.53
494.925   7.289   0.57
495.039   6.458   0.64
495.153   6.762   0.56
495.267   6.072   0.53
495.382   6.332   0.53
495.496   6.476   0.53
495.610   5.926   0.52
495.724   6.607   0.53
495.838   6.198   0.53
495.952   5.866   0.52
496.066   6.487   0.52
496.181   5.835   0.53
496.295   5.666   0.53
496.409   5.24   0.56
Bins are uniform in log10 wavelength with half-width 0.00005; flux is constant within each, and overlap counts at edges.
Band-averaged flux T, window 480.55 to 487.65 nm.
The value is 5.81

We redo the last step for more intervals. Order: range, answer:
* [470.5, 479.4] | 5.84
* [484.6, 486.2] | 5.6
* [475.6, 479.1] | 5.93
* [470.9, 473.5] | 5.67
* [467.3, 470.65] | 5.43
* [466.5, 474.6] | 5.53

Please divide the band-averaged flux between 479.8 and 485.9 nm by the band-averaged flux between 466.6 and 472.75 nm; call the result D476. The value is 1.07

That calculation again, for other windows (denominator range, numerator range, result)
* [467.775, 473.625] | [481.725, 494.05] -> 1.06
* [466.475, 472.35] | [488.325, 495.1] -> 1.09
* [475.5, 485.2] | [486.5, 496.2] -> 1.01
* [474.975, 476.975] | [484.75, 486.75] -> 0.95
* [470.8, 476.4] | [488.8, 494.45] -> 1.04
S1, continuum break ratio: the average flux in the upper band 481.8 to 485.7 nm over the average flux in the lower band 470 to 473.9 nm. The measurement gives 1.0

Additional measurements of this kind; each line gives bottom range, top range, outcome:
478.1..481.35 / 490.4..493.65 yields 0.97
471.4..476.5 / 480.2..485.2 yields 1.02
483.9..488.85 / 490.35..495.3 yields 1.09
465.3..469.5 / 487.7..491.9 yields 1.07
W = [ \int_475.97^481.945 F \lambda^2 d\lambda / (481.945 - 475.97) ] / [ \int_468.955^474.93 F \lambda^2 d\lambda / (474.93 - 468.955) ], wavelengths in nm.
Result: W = 1.12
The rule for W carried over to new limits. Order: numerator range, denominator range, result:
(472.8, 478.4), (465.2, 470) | 1.09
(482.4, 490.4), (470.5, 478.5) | 1.04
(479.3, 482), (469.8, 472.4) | 1.14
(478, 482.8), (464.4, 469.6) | 1.16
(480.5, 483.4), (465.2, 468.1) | 1.16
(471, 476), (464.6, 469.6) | 1.07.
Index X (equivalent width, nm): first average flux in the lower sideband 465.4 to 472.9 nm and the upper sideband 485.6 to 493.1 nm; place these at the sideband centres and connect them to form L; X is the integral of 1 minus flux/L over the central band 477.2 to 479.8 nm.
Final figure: -0.21 nm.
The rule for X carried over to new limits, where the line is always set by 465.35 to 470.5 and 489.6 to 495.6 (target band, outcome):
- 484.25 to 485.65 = 0.06 nm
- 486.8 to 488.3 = 0.05 nm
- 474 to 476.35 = -0.10 nm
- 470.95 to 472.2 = -0.10 nm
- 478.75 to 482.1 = -0.21 nm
